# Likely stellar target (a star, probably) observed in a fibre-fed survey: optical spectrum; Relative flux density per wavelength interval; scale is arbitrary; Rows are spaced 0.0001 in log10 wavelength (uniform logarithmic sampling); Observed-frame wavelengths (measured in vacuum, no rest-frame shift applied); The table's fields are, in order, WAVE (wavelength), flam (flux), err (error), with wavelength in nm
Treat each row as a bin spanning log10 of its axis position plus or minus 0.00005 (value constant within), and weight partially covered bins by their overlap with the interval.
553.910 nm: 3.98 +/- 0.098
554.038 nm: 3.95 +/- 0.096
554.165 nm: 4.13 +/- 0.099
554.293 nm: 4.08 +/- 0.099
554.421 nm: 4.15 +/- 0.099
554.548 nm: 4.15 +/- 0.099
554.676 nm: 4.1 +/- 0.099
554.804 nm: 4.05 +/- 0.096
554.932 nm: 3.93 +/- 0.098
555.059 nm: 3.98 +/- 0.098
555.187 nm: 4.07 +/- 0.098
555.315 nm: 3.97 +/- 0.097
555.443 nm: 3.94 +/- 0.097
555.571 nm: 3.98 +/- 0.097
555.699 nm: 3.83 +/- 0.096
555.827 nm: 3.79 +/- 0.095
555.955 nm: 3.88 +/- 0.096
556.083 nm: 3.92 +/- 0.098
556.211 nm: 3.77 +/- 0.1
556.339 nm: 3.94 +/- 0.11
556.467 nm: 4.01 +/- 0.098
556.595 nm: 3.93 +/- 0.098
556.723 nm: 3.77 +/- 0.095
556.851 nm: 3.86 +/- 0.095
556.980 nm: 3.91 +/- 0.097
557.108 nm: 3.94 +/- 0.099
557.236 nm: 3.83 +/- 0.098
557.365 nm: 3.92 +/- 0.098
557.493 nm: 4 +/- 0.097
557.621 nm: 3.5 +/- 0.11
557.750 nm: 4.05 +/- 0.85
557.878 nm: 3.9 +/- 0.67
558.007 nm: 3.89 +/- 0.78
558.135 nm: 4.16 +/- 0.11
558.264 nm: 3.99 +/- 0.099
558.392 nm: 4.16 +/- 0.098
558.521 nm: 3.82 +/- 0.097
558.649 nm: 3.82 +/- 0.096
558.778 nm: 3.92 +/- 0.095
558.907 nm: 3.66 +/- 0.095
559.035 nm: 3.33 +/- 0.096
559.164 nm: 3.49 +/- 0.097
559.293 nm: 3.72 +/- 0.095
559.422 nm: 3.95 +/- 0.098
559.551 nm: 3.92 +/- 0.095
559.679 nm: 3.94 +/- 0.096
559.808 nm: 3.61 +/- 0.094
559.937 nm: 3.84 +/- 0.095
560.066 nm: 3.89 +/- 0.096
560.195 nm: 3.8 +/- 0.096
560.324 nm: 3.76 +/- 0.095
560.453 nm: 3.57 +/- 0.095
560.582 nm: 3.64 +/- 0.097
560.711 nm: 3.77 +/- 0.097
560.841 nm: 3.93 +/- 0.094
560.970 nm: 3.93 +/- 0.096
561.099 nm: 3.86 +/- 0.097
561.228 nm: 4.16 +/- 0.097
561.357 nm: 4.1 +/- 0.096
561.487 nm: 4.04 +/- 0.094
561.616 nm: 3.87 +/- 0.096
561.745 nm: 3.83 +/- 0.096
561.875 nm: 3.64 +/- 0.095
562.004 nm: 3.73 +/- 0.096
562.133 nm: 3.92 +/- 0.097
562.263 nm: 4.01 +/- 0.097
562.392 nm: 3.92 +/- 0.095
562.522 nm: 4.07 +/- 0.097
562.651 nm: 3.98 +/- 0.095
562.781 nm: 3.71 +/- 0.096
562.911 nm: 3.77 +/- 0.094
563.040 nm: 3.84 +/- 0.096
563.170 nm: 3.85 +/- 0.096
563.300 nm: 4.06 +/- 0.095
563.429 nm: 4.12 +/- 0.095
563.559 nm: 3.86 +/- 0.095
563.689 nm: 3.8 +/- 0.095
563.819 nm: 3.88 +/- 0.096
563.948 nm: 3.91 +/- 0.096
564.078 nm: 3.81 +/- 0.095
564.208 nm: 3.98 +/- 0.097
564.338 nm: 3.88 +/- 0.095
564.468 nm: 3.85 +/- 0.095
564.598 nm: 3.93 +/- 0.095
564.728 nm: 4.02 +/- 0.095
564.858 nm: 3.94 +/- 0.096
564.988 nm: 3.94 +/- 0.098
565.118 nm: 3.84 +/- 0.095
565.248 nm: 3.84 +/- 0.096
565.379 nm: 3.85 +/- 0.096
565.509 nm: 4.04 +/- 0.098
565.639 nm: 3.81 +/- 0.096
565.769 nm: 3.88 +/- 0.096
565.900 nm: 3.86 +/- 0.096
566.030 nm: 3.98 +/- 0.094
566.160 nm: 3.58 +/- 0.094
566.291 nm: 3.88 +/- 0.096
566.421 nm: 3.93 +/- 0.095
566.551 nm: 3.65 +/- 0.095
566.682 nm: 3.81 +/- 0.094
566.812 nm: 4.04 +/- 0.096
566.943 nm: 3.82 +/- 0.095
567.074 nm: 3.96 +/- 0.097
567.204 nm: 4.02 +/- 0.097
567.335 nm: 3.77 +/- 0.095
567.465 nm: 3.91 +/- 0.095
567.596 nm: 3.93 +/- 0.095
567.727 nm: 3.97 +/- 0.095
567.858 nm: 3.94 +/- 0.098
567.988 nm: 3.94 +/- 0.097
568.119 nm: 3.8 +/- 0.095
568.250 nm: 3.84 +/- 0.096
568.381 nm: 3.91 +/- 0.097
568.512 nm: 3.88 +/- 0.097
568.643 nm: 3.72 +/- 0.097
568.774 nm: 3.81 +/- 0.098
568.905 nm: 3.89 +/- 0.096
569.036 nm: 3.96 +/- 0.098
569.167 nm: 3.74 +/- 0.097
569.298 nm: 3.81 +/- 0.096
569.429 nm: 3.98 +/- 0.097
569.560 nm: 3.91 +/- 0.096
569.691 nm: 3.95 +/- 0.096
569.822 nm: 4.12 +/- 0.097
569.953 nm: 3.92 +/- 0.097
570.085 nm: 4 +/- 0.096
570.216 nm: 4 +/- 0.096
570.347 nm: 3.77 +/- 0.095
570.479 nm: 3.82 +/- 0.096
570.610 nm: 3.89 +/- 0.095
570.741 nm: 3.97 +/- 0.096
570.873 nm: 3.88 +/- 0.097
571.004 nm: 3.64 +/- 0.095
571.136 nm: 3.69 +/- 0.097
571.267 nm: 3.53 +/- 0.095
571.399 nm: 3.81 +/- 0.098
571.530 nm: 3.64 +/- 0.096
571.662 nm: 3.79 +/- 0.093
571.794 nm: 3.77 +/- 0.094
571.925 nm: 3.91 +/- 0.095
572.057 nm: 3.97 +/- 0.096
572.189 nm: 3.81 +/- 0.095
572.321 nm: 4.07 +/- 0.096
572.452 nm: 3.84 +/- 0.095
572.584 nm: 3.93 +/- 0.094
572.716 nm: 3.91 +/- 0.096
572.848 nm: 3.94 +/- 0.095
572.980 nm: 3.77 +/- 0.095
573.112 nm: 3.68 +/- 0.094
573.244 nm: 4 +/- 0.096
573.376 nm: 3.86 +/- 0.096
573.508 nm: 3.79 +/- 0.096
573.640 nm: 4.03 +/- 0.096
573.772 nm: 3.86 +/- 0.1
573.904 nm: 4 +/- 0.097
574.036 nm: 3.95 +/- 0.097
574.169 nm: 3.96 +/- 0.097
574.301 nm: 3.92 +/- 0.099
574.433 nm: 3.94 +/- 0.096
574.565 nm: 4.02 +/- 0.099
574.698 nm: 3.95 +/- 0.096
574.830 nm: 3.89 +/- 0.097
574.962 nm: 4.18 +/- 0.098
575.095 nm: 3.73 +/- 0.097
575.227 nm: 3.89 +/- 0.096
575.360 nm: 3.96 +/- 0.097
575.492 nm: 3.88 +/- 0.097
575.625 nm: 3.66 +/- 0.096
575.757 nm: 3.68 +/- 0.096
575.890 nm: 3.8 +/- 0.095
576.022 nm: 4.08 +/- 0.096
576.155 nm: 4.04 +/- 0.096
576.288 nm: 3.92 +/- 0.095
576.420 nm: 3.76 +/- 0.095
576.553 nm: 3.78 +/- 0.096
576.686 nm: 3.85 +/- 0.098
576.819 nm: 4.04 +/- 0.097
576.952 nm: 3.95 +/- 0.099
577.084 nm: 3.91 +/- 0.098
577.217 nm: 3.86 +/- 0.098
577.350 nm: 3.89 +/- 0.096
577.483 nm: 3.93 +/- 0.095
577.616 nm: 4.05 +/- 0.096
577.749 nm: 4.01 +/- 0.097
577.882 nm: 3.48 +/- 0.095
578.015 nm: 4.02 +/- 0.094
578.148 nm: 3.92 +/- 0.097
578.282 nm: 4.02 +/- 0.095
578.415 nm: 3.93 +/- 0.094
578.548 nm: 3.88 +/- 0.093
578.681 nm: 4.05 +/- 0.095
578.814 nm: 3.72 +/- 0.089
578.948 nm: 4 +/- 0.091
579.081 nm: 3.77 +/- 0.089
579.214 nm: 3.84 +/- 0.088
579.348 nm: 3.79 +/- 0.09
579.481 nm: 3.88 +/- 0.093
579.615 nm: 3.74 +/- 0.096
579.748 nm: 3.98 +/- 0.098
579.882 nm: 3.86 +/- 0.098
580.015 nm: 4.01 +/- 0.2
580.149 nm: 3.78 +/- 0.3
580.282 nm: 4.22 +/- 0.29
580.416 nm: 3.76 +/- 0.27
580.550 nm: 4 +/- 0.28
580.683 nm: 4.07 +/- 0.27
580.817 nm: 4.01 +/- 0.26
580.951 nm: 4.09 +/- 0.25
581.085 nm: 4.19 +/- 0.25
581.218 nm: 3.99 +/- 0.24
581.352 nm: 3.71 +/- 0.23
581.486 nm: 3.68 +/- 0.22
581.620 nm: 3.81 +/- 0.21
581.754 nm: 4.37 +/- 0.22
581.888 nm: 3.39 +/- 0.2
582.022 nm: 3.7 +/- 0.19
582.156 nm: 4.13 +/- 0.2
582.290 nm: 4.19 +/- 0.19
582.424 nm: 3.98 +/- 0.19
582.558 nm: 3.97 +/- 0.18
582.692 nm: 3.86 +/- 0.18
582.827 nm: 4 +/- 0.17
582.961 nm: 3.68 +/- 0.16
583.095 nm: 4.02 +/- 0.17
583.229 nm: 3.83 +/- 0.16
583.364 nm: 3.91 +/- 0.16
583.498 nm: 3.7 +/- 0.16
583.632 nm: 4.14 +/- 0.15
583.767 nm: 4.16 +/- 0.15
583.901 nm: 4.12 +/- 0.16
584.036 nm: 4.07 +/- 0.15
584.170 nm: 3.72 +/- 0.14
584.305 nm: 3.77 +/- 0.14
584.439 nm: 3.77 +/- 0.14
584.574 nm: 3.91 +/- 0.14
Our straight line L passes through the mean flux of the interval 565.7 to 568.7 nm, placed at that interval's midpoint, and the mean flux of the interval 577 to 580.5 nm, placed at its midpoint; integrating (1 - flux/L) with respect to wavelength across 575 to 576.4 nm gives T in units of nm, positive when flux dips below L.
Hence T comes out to 0.01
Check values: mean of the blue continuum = 3.87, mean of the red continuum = 3.9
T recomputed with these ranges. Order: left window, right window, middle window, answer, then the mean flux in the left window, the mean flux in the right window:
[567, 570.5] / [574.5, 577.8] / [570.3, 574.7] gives 0.05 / 3.9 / 3.91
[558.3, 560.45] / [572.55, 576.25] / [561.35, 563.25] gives -0.04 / 3.79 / 3.9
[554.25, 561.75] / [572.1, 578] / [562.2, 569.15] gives 0.01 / 3.89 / 3.9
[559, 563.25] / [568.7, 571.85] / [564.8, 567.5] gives -0.02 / 3.83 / 3.85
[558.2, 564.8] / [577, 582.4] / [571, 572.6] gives 0.04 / 3.86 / 3.92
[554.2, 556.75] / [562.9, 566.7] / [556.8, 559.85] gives 0.07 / 3.97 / 3.88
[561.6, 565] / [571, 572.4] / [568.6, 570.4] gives -0.04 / 3.89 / 3.79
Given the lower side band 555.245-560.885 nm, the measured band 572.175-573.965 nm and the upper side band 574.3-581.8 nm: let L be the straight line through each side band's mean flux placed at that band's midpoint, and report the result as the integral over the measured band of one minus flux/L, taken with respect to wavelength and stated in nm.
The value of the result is 0.00 nm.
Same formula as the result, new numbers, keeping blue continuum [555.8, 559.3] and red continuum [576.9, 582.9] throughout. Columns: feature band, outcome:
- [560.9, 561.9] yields -0.019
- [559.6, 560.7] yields 0.030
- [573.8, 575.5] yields -0.017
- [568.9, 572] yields 0.035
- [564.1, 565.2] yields -0.012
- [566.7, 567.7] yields -0.009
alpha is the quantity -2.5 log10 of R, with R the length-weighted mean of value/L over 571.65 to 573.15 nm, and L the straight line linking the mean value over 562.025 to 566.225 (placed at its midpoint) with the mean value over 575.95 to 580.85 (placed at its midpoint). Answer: 0.01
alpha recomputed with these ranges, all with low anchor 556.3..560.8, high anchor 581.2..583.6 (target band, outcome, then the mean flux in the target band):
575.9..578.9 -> -0.01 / 3.91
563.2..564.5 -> -0.02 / 3.92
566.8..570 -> -0.01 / 3.9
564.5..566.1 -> -0.02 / 3.91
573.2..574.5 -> -0.02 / 3.93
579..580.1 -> 0.01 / 3.86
